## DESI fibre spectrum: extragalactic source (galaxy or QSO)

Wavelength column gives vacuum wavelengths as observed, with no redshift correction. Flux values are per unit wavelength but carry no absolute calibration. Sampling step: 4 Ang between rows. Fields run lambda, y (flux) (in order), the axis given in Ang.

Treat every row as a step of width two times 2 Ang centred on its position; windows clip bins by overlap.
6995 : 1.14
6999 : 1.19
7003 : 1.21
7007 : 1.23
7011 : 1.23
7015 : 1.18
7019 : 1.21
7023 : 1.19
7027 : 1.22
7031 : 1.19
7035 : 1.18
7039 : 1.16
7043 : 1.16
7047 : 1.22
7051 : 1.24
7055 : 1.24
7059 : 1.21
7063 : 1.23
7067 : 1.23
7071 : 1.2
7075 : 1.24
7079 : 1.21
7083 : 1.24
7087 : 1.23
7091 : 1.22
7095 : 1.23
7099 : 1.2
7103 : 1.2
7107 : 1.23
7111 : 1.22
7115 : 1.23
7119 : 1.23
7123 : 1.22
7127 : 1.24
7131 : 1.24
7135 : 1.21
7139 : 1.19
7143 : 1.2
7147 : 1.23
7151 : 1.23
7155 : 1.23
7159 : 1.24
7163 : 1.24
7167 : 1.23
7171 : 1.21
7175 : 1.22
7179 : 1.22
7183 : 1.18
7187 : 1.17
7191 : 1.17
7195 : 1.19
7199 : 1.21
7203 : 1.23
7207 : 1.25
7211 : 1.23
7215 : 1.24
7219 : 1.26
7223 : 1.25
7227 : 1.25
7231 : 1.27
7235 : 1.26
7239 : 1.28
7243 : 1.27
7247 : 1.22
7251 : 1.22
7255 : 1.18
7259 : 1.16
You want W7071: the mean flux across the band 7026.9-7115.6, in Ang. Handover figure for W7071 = 1.21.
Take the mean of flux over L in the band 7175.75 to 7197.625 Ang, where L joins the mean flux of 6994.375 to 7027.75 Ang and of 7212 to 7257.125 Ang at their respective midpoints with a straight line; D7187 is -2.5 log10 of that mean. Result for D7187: 0.04 mag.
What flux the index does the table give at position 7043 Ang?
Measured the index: 1.16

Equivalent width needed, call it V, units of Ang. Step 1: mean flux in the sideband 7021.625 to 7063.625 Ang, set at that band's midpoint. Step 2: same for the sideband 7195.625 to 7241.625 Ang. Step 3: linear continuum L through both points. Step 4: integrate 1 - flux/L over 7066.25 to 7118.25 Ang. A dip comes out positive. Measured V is -0.3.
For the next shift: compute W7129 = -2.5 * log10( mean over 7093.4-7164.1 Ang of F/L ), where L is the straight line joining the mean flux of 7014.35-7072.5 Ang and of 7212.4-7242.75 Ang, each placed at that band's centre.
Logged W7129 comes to 0.01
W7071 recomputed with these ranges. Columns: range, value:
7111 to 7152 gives 1.22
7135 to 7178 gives 1.22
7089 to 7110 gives 1.22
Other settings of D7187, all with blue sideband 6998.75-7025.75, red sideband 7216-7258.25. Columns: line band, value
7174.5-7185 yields 0.03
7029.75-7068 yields 0.01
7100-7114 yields 0.01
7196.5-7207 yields 0.01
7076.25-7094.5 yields -0.01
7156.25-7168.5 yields 0.00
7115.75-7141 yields 0.00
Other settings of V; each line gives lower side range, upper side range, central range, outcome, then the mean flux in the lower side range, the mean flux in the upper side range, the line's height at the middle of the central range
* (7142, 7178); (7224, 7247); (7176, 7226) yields 1.1 Ang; 1.23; 1.26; 1.25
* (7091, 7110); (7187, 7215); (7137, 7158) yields -0.1 Ang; 1.22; 1.21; 1.21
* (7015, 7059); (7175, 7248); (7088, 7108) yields -0.1 Ang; 1.2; 1.23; 1.21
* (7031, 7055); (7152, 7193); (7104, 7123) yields -0.3 Ang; 1.2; 1.21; 1.2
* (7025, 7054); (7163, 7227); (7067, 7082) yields -0.2 Ang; 1.2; 1.22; 1.2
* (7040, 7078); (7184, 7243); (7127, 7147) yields 0.2 Ang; 1.22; 1.23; 1.23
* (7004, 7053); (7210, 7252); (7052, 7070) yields -0.3 Ang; 1.2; 1.25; 1.21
